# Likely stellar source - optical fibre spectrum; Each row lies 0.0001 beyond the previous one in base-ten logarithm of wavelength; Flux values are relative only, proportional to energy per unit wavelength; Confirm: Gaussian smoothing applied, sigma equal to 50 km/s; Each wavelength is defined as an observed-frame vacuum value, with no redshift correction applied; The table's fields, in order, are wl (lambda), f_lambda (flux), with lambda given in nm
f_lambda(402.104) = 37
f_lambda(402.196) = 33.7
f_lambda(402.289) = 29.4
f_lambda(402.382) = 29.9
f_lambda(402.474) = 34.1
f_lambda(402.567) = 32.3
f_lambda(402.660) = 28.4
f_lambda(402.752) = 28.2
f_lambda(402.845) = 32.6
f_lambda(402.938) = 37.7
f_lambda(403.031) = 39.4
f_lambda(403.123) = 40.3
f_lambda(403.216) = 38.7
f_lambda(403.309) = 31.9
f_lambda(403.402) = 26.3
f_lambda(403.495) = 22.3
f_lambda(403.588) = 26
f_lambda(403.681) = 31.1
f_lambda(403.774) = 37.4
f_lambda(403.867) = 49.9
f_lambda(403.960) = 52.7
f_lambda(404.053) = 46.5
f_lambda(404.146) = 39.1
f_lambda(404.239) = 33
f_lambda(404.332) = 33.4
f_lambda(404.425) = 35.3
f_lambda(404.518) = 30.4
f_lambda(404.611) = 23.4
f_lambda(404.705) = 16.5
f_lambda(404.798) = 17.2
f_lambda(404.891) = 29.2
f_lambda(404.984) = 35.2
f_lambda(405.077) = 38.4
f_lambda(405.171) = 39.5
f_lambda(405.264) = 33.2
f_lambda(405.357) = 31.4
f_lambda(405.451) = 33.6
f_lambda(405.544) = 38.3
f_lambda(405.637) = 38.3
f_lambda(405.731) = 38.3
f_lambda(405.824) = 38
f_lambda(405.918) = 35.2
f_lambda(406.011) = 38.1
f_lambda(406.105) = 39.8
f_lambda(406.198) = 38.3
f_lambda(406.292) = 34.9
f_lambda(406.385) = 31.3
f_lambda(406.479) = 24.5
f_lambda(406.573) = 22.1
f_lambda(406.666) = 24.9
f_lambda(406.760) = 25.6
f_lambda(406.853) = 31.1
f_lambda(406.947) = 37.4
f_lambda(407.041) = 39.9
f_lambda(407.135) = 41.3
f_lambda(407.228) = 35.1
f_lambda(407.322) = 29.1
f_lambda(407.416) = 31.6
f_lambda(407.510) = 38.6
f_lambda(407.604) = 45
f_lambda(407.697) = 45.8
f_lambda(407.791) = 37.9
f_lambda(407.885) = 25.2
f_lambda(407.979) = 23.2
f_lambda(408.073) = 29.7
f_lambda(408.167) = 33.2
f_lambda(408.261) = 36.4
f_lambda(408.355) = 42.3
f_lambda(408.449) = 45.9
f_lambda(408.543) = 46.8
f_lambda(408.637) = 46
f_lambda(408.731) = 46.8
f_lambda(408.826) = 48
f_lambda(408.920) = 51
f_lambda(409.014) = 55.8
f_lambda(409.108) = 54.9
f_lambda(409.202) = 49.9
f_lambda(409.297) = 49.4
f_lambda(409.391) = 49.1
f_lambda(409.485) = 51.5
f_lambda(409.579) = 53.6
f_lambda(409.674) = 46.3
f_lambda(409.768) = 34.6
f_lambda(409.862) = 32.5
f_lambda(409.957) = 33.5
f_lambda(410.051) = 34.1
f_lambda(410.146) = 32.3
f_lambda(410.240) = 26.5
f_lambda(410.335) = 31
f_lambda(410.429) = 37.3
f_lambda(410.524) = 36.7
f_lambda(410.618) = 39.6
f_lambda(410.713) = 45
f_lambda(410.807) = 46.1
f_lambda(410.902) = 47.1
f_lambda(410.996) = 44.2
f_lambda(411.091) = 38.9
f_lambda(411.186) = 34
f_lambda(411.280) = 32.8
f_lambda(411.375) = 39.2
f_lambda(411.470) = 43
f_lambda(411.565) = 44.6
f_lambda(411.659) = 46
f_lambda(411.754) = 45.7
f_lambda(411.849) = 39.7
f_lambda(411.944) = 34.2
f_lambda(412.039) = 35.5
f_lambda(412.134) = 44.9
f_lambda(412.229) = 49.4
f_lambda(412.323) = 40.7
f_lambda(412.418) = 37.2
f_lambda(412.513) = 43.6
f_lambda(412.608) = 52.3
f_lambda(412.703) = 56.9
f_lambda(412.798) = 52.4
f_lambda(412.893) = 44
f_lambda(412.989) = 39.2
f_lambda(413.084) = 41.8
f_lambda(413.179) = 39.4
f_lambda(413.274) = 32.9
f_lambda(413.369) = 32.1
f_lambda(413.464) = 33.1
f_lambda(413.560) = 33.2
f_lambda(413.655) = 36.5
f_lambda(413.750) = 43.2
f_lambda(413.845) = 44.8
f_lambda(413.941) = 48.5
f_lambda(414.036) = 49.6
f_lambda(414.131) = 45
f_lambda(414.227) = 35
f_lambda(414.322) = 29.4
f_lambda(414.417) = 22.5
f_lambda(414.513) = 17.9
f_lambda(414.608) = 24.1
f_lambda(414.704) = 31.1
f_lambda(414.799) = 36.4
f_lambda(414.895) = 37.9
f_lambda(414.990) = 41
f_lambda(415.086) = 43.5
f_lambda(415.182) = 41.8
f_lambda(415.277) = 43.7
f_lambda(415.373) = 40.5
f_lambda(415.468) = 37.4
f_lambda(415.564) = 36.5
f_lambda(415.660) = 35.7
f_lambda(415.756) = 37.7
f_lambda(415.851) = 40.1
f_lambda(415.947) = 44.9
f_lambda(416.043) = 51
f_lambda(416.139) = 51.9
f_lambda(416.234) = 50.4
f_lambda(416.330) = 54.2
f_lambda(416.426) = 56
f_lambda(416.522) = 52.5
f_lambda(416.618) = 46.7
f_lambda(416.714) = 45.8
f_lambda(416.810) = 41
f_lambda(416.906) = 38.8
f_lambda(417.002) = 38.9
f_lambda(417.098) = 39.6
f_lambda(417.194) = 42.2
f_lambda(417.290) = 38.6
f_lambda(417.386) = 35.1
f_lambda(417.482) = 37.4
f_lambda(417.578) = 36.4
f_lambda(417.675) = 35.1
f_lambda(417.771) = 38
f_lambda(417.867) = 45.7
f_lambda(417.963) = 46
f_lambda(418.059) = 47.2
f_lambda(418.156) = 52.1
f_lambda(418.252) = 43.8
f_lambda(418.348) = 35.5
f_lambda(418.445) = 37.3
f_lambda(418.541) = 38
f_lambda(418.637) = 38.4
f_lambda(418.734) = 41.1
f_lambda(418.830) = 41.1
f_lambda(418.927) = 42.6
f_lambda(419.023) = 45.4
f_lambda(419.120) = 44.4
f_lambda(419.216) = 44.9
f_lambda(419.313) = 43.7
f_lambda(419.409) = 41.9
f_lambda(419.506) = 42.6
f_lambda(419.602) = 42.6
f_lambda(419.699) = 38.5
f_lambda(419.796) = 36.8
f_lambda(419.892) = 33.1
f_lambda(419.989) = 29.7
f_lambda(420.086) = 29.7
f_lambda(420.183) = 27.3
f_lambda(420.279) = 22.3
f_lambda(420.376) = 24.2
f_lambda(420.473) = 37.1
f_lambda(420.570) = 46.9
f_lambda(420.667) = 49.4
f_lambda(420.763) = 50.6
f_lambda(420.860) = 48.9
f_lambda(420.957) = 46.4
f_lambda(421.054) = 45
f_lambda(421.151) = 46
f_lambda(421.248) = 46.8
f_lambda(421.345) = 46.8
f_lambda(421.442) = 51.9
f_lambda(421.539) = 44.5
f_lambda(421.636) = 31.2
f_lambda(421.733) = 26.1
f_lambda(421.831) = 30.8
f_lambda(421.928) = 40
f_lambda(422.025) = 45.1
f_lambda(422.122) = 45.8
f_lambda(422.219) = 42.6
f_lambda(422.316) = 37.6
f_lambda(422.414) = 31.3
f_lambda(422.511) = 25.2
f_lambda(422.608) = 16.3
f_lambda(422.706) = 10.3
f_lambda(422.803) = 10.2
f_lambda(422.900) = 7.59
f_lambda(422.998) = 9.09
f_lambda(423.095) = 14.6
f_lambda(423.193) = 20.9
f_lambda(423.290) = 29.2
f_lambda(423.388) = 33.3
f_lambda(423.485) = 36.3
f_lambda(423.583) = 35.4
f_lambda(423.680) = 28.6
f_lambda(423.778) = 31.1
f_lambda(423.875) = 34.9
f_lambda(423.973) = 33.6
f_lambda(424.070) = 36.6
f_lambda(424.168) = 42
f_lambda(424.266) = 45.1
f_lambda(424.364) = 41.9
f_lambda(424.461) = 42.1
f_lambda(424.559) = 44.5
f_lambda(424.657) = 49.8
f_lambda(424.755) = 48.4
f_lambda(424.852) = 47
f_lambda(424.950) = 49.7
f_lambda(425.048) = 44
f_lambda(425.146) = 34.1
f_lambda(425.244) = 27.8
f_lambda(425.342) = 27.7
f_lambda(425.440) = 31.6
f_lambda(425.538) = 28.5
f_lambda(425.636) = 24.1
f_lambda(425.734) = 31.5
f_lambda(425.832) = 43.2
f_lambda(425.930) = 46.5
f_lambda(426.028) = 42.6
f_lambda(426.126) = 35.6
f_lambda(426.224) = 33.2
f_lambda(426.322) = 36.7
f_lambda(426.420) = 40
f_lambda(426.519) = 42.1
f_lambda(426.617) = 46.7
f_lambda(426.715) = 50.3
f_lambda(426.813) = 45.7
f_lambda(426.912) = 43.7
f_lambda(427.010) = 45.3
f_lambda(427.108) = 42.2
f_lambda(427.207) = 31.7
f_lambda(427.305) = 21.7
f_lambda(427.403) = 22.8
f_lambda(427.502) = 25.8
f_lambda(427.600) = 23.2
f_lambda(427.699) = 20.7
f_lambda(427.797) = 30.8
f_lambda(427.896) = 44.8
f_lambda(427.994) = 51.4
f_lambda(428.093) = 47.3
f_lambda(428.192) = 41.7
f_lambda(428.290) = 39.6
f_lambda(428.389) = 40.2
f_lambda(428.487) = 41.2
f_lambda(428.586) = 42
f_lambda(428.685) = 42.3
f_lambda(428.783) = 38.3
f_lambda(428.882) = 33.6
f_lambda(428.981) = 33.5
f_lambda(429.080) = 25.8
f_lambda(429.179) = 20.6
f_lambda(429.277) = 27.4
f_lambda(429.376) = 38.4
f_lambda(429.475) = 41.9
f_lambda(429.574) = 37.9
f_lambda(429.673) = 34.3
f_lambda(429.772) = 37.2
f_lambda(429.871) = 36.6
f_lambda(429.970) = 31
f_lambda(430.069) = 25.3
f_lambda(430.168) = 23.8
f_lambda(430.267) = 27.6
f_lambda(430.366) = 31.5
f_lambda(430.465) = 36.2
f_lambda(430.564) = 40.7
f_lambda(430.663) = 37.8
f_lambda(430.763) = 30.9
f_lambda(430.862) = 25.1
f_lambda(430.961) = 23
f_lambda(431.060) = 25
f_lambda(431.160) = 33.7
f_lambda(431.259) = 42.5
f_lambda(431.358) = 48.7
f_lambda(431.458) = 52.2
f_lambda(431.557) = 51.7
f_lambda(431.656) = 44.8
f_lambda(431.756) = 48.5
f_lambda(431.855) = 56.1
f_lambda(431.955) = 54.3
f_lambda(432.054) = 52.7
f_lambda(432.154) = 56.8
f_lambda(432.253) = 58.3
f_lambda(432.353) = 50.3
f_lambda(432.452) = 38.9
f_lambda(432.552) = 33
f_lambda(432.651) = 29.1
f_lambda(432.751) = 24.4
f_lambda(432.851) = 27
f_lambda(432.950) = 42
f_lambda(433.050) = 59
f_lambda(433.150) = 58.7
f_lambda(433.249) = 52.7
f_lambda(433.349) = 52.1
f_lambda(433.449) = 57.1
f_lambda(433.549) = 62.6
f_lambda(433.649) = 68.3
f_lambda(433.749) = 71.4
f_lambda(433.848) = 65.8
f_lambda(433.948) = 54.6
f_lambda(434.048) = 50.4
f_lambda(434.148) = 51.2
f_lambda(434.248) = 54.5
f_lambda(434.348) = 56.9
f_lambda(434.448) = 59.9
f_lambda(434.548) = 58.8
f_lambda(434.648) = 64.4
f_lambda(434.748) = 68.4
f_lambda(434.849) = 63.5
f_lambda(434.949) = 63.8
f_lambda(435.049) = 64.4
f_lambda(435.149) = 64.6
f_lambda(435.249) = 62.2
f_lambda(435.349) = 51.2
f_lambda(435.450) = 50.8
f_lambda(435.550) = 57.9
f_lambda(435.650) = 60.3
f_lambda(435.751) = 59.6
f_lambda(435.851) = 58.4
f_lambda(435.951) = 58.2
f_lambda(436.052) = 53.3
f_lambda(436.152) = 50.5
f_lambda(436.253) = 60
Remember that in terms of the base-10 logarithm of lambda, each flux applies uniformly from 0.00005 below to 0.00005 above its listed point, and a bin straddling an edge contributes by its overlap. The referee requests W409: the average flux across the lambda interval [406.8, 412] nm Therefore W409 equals 40.3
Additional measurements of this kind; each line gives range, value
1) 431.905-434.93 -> 53.4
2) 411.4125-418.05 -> 41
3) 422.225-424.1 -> 25.7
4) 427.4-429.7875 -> 35.5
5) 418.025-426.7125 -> 37.1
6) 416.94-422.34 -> 40.3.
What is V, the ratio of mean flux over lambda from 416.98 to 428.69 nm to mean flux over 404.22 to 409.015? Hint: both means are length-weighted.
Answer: 1.06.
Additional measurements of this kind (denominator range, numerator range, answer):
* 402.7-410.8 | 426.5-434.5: 1.13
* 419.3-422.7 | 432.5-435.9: 1.45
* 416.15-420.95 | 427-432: 0.88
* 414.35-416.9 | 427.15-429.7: 0.85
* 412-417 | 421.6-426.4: 0.81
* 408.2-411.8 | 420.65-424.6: 0.82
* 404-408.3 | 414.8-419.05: 1.26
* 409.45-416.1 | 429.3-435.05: 1.16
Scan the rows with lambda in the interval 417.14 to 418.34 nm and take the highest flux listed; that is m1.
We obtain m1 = 52.1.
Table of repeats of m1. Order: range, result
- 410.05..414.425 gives 56.9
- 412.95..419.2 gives 56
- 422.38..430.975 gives 51.4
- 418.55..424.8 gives 51.9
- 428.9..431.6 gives 52.2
